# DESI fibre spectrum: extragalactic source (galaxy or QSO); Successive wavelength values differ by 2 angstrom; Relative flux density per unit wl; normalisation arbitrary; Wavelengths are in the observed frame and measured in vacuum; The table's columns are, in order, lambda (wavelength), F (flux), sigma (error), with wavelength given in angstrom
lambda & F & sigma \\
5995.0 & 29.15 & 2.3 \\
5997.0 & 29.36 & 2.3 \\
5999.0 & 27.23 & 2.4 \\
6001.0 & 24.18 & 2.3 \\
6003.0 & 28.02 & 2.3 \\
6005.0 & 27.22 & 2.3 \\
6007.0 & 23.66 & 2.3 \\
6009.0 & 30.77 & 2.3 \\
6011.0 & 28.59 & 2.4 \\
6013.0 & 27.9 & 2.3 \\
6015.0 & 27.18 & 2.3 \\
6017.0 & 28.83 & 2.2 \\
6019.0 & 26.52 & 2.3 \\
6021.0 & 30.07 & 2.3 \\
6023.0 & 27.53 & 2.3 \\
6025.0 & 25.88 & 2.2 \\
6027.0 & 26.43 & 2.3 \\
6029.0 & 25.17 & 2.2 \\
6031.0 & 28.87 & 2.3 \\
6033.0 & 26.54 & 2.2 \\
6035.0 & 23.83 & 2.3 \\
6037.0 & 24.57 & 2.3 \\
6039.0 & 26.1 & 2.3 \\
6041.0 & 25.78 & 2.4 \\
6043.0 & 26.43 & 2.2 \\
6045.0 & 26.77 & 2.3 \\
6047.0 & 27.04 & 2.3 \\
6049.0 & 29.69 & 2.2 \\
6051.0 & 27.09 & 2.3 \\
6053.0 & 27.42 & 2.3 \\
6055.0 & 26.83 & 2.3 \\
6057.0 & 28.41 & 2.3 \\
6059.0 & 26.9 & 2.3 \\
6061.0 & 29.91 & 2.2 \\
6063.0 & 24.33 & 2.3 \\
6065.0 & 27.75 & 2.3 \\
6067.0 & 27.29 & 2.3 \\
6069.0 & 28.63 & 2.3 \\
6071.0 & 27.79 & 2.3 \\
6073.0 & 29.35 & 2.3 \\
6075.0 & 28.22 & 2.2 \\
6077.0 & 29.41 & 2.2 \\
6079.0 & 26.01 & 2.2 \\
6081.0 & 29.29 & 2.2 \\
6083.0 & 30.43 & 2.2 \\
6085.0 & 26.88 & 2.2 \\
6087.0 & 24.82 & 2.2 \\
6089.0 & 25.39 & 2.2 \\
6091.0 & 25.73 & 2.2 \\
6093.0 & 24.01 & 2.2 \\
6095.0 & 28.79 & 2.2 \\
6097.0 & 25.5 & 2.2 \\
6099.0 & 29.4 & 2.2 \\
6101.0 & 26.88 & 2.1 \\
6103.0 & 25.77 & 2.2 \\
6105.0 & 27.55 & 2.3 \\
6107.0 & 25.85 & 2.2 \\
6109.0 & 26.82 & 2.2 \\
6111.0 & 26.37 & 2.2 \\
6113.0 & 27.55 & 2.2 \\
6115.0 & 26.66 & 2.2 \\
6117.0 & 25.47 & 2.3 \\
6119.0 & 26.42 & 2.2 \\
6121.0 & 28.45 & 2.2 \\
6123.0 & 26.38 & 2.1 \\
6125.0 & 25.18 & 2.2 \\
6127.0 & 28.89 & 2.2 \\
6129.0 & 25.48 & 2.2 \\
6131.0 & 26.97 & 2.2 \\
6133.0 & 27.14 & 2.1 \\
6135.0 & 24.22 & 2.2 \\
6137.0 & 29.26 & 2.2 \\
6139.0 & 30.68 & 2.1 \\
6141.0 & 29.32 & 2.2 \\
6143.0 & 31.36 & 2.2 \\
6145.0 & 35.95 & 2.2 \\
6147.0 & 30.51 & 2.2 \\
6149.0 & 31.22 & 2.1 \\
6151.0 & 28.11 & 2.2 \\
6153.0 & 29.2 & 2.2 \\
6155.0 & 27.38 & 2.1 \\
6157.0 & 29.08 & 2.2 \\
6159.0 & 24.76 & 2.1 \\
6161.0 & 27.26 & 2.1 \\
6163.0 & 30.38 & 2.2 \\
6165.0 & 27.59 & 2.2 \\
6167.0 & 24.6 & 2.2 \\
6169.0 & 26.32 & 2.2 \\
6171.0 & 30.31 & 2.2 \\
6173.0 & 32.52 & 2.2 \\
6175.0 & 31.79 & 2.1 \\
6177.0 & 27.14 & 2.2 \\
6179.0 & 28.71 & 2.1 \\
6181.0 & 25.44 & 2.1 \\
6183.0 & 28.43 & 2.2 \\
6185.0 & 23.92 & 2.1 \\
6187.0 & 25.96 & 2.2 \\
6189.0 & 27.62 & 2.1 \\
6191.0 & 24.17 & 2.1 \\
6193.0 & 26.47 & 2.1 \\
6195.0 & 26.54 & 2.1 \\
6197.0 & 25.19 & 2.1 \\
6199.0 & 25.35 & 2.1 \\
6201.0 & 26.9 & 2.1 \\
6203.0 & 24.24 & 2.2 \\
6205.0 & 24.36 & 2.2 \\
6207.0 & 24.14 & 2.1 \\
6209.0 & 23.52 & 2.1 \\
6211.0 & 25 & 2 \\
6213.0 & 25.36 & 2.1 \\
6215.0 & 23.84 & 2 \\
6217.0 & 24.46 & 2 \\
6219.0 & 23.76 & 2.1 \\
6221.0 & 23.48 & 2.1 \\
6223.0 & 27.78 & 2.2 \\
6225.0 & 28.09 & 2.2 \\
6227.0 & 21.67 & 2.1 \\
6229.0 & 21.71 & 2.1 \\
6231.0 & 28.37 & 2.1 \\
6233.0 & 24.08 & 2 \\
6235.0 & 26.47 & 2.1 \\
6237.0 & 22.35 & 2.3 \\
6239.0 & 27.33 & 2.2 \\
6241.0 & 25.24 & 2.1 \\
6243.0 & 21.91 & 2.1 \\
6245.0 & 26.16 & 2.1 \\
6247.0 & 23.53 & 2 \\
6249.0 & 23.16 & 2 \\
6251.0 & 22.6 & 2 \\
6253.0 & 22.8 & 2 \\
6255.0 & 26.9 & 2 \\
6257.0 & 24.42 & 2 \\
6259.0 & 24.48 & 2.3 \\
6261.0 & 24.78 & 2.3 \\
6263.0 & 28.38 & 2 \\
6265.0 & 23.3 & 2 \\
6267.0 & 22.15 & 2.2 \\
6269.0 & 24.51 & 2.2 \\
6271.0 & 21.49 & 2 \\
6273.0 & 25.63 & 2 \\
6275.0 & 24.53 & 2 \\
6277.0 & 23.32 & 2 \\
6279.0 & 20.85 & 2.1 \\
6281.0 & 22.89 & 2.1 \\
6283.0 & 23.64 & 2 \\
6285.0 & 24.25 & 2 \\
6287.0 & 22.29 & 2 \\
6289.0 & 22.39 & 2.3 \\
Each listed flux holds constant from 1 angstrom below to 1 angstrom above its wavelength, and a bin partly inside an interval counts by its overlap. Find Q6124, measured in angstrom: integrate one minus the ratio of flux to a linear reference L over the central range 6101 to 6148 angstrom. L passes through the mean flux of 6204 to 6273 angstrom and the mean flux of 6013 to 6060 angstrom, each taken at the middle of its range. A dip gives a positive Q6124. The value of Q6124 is -3.4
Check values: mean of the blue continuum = 27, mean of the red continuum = 24.5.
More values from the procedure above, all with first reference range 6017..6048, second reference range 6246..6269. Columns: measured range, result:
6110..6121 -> -0.41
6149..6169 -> -1.94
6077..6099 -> -0.79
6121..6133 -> -0.56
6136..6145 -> -1.89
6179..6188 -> -0.44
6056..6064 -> -0.33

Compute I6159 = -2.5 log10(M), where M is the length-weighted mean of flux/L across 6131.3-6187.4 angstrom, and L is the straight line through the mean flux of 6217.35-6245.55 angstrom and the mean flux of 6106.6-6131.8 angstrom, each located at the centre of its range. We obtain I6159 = -0.10 mag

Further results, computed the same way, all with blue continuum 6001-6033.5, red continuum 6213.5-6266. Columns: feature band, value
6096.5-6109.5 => -0.02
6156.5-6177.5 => -0.11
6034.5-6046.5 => 0.06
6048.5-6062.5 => -0.04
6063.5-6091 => -0.04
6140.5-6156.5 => -0.18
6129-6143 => -0.08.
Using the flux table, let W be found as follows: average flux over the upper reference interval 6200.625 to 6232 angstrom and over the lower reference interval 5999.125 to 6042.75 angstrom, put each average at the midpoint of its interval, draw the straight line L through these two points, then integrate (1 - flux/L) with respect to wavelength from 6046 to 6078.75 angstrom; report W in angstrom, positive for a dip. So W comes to -1.79 angstrom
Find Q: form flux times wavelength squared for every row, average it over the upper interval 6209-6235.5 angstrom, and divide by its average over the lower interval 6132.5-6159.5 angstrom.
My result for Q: 0.87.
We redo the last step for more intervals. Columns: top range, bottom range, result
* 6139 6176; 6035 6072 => 1.12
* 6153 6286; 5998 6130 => 0.99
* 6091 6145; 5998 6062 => 1.04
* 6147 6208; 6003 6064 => 1.05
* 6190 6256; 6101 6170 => 0.92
